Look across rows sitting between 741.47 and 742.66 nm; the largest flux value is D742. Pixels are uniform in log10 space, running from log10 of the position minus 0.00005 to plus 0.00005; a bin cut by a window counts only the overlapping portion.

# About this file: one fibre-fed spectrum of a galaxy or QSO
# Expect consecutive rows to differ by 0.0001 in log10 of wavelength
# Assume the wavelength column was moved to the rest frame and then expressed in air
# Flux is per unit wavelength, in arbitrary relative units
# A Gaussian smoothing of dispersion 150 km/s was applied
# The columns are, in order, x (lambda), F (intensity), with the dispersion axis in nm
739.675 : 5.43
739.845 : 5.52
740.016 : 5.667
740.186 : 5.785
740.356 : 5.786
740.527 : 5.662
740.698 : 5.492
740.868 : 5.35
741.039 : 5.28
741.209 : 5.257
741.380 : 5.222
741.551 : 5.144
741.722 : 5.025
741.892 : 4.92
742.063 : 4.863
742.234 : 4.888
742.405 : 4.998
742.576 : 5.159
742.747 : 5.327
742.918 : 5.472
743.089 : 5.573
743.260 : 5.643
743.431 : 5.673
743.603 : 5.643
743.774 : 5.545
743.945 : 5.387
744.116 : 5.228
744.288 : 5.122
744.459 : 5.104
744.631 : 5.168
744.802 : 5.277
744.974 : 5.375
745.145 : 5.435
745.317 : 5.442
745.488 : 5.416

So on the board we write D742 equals 5.159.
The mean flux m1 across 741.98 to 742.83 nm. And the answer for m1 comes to 5.05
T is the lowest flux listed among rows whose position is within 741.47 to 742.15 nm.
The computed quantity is 4.863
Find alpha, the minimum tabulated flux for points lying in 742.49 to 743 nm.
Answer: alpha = 5.159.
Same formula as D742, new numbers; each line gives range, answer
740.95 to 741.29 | 5.28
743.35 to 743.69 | 5.673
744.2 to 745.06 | 5.375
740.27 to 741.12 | 5.786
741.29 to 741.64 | 5.222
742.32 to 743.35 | 5.643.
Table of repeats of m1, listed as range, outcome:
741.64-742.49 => 4.94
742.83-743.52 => 5.59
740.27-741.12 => 5.51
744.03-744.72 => 5.16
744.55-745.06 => 5.28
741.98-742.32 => 4.87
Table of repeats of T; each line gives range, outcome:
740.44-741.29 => 5.257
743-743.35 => 5.573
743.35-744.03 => 5.387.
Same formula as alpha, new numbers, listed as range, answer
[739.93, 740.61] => 5.662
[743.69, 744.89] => 5.104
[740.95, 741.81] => 5.025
